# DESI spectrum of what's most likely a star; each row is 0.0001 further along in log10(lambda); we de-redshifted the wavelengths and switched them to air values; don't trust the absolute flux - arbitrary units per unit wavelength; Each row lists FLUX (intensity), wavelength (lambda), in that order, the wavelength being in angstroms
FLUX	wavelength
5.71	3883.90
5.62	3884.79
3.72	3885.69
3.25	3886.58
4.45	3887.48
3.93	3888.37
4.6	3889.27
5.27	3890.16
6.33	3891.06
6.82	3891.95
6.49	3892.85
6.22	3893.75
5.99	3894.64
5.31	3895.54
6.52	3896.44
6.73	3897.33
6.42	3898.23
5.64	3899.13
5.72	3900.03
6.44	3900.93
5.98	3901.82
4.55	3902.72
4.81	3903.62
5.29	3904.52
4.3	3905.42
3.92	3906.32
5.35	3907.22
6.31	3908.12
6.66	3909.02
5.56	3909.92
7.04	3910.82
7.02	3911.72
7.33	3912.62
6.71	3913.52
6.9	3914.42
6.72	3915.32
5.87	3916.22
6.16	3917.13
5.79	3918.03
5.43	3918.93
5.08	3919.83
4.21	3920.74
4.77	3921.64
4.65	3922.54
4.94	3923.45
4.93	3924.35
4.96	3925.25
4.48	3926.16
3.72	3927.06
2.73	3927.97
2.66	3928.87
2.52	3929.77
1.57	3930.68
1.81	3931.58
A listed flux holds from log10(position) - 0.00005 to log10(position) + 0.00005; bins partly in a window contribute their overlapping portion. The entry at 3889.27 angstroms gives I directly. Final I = 4.6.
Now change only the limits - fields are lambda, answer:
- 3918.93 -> 5.43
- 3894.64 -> 5.99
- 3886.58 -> 3.25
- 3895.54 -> 5.31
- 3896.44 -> 6.52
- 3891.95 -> 6.82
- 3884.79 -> 5.62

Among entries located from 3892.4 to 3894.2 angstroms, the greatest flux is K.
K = 6.49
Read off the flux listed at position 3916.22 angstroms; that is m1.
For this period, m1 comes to 5.87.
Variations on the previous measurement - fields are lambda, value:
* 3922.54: 4.65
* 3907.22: 5.35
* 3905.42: 4.3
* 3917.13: 6.16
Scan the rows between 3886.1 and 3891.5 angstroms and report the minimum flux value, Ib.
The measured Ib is 3.25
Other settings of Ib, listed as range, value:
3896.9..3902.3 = 5.64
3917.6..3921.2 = 4.21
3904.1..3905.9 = 4.3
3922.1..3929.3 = 2.66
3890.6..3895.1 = 5.99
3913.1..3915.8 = 6.71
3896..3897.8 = 6.52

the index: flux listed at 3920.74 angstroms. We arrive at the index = 4.21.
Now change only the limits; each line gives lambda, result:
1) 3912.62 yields 7.33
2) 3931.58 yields 1.81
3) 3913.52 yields 6.71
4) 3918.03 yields 5.79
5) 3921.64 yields 4.77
